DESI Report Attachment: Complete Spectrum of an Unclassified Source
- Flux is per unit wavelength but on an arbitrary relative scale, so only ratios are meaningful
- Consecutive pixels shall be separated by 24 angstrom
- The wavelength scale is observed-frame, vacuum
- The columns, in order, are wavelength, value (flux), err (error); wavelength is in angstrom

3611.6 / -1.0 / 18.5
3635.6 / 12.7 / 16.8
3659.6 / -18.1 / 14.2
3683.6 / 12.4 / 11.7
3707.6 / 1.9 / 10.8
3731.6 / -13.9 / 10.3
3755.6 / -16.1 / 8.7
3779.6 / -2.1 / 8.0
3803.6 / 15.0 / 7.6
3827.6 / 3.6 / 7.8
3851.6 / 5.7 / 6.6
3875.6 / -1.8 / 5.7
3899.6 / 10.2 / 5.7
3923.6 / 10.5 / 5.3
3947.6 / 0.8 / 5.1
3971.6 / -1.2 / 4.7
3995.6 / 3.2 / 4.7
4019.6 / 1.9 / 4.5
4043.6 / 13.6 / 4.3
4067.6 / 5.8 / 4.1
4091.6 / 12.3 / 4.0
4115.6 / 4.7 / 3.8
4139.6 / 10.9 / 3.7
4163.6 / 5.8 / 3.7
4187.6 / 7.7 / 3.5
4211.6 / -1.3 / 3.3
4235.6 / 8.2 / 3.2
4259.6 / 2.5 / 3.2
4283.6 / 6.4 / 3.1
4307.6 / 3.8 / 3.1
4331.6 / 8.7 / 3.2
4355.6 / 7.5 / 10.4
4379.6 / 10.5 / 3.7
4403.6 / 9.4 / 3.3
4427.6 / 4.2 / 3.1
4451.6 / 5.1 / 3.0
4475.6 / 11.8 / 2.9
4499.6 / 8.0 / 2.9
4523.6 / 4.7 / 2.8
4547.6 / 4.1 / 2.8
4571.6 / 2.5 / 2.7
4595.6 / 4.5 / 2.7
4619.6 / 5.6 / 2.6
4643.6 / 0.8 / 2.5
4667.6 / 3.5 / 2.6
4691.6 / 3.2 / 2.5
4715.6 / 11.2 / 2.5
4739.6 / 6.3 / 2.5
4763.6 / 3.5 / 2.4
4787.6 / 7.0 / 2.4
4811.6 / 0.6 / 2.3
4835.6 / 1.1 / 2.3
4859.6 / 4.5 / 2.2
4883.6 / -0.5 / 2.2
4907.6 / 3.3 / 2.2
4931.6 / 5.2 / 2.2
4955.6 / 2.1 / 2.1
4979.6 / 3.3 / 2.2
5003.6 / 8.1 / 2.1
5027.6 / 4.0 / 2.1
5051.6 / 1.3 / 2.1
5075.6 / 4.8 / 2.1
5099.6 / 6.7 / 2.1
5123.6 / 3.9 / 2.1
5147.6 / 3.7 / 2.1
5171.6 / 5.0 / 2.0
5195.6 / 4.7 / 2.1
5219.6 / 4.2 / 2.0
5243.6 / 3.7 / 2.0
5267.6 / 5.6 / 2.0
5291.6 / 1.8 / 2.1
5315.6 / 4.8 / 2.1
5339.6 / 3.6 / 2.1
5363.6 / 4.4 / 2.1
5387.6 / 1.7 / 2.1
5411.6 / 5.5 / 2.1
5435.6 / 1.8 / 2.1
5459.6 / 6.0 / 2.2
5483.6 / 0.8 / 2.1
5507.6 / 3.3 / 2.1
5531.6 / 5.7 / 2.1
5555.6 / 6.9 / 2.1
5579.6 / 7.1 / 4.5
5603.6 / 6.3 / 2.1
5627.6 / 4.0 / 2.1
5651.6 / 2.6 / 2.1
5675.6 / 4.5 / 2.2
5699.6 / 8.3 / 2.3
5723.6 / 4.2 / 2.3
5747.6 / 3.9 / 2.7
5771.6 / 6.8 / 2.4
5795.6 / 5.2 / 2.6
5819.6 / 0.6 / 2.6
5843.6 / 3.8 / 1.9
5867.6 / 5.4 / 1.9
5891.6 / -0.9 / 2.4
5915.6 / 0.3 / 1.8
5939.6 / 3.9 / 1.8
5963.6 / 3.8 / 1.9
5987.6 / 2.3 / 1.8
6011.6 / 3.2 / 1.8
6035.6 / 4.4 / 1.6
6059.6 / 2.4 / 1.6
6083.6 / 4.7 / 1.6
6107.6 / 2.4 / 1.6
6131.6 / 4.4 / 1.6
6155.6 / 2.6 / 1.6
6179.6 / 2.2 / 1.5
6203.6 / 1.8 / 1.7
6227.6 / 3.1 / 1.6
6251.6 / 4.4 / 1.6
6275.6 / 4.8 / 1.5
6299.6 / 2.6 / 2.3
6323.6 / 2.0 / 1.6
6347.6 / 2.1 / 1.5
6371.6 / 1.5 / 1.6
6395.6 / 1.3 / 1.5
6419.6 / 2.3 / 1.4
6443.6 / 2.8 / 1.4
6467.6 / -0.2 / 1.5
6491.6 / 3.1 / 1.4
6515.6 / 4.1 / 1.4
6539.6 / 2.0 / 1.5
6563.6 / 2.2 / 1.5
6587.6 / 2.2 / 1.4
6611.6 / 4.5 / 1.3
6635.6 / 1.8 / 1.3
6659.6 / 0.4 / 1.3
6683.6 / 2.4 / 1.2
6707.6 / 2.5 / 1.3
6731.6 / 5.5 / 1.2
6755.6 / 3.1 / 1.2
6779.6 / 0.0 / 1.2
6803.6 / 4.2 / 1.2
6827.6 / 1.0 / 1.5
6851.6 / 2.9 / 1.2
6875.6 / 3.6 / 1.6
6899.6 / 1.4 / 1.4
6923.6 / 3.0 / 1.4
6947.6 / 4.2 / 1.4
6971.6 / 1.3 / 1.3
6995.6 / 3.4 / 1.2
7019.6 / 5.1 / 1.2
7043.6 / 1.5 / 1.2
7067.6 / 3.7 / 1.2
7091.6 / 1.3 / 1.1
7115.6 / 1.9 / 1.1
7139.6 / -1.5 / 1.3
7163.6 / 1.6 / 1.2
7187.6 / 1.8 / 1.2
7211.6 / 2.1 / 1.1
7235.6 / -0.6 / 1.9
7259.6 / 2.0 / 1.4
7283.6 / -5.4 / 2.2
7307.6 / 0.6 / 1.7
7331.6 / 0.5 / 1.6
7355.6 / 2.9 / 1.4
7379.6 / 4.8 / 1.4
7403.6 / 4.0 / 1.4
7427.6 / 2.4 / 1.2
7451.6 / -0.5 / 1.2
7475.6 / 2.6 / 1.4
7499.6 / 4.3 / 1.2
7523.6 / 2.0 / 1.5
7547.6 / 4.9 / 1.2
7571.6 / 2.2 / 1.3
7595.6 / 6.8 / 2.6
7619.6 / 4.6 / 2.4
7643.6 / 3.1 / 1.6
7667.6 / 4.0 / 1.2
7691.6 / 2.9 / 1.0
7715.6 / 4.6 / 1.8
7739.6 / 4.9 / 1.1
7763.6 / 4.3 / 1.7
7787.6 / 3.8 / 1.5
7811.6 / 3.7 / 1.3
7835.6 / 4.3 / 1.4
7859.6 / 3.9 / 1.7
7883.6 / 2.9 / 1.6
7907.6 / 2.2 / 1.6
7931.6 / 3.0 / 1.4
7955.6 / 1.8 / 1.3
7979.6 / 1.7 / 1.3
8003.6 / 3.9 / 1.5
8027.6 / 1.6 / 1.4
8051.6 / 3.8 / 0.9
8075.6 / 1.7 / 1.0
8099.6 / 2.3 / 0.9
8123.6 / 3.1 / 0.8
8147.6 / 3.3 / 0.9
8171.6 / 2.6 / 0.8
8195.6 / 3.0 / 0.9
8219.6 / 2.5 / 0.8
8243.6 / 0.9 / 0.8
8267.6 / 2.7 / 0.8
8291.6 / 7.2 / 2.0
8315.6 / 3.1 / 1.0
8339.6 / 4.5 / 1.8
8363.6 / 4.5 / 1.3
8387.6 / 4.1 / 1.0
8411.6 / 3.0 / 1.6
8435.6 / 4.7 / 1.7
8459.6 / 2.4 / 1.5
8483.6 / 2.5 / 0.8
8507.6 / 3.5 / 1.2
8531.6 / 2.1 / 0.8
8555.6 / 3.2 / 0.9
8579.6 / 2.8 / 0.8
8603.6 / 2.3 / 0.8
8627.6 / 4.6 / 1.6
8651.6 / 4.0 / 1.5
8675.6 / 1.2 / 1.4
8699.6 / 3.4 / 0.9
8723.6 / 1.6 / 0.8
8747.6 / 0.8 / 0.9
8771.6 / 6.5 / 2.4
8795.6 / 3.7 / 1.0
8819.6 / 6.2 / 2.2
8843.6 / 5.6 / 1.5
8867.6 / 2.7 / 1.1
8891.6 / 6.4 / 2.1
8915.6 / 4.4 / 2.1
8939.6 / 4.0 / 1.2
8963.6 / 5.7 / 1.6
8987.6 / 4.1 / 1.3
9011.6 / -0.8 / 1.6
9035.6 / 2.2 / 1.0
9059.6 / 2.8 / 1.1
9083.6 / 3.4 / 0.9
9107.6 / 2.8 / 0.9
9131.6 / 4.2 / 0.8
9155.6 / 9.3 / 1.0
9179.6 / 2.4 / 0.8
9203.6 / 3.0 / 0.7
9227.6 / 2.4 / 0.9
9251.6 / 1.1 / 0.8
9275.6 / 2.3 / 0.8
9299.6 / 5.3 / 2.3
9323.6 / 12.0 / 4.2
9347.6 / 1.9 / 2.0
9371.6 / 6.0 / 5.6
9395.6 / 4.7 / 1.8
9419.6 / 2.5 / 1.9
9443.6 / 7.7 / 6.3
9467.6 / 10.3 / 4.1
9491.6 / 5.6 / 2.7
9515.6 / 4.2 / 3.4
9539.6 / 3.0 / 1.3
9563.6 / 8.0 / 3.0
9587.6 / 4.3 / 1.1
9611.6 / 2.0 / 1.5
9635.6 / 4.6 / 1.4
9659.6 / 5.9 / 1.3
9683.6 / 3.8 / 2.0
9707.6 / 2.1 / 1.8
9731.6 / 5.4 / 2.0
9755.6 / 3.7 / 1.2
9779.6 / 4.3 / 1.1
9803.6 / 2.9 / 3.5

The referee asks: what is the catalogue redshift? 1.45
